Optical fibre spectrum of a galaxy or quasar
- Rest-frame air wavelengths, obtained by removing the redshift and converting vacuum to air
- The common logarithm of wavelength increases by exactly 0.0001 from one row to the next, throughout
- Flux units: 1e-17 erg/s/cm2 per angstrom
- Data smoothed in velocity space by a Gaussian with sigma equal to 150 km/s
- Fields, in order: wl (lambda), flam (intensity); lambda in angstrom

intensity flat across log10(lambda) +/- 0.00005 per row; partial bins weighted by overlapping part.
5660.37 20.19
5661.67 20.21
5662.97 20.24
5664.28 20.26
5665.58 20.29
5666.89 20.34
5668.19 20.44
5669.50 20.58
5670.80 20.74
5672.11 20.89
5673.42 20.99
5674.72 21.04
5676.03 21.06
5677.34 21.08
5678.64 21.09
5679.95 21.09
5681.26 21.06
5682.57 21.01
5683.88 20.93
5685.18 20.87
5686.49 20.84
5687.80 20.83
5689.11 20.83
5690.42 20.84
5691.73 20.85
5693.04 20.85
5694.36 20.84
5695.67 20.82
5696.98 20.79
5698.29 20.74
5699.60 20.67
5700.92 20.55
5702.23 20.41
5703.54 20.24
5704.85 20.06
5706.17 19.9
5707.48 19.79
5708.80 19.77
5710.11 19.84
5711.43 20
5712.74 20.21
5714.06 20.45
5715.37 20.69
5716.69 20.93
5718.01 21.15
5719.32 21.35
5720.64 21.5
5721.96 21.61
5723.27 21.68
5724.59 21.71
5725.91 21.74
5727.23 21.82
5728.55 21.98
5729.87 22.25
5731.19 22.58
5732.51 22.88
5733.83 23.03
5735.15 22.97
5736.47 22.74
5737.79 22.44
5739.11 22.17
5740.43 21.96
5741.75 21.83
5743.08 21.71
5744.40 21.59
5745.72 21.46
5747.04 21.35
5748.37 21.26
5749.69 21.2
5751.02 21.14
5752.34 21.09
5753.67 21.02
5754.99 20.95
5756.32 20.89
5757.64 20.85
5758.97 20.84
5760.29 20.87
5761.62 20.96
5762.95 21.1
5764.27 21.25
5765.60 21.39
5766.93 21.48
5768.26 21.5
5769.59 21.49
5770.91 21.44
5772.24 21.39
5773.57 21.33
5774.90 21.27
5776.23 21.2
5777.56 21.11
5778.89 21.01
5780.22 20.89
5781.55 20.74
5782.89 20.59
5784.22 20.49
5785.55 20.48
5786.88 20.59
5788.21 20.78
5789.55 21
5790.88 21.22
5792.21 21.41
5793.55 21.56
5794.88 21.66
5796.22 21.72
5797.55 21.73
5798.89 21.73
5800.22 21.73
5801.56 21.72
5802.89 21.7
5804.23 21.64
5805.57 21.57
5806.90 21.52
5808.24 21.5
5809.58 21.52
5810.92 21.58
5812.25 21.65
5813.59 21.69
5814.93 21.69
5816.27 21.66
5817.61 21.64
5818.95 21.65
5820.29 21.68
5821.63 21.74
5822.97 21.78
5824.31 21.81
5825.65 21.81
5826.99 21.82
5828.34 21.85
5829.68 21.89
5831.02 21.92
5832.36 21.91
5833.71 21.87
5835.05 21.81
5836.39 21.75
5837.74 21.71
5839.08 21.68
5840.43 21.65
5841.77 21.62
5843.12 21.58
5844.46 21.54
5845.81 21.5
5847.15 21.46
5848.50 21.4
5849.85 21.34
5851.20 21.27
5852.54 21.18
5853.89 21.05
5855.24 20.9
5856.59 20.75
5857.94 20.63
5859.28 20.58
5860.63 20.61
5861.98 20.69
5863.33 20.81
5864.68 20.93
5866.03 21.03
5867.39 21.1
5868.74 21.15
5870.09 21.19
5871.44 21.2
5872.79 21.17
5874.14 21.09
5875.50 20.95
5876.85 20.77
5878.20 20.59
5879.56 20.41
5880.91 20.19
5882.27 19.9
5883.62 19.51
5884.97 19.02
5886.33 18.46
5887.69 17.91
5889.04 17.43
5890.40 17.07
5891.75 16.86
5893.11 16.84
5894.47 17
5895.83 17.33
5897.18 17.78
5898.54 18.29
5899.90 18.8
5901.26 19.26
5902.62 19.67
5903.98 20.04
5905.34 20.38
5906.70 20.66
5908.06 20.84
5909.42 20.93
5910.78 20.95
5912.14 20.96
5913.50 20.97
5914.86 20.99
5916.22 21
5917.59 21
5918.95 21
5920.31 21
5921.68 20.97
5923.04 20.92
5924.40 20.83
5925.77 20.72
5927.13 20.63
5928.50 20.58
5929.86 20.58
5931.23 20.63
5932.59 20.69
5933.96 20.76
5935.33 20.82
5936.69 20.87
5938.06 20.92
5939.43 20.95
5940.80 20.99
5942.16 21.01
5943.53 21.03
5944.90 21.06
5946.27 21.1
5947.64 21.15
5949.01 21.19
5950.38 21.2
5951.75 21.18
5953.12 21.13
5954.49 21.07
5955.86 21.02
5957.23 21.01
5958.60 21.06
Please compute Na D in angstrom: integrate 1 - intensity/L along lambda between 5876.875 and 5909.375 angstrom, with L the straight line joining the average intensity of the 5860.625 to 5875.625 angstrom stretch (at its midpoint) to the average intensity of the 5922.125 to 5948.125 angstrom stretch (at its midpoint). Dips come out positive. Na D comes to 3.1 angstrom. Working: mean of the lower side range 21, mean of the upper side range 20.9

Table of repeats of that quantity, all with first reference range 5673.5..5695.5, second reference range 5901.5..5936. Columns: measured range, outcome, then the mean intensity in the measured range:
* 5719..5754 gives -1.6 angstrom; 21.9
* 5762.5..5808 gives -0.9 angstrom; 21.3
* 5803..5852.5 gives -2.0 angstrom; 21.7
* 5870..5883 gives 0.0 angstrom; 20.7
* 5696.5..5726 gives 0.4 angstrom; 20.7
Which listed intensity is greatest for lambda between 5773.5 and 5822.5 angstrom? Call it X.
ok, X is 21.74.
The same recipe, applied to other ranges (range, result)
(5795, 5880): 21.92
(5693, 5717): 20.93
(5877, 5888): 20.59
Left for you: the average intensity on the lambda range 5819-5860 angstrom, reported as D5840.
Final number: 21.5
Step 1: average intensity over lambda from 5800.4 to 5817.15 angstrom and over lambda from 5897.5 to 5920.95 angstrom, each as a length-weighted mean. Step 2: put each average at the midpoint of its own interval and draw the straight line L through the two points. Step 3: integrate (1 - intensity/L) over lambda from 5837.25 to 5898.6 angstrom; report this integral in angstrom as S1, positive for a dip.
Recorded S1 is 2.0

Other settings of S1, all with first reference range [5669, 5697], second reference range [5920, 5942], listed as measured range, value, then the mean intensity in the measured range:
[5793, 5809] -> -0.6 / 21.6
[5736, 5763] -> -0.7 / 21.4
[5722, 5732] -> -0.5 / 22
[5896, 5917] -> 0.8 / 20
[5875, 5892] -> 1.3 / 19.2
